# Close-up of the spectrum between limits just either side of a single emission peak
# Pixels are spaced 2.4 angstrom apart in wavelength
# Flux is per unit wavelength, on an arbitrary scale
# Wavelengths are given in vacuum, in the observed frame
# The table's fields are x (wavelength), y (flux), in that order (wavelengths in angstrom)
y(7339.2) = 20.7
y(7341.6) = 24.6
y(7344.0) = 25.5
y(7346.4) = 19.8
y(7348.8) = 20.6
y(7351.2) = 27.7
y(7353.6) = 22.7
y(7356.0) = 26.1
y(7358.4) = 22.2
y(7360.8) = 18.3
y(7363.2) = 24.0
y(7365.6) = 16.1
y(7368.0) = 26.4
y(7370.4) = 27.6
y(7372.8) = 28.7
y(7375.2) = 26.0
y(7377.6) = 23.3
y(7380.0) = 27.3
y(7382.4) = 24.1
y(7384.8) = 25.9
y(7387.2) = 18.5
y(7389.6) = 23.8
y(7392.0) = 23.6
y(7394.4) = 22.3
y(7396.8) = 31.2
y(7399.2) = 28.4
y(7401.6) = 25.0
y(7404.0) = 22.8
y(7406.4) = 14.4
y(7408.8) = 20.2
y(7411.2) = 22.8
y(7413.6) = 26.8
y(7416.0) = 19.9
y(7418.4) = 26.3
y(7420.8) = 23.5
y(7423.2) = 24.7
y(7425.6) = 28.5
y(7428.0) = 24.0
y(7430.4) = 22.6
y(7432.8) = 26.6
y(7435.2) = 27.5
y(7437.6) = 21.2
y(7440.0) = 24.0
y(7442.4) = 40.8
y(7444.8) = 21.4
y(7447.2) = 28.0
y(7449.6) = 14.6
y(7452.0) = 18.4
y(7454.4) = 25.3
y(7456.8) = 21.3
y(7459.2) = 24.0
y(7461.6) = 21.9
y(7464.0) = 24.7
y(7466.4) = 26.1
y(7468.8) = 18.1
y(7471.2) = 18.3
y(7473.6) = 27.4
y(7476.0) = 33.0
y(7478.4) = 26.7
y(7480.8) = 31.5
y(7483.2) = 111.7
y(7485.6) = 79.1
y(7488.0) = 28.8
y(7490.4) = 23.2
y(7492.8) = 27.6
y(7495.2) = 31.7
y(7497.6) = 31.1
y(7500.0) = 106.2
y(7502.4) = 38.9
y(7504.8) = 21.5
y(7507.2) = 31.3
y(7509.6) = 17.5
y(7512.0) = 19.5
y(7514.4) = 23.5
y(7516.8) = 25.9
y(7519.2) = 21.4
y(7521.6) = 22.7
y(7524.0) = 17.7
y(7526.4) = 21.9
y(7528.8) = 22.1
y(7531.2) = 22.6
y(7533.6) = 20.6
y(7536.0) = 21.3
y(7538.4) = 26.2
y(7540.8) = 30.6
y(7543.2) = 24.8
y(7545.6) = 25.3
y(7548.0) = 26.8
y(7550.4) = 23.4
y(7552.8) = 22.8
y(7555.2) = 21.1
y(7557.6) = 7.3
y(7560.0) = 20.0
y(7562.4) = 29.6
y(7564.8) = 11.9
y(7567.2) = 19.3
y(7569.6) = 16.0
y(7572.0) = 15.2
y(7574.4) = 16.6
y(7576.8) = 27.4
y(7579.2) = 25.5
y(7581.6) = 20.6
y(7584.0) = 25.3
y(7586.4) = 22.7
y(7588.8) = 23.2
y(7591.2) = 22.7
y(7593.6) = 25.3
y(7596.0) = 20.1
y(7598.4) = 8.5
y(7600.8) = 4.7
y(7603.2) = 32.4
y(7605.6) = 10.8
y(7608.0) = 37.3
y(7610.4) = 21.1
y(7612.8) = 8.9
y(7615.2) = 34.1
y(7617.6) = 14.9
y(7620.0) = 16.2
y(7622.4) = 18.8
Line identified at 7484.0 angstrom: [S II]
